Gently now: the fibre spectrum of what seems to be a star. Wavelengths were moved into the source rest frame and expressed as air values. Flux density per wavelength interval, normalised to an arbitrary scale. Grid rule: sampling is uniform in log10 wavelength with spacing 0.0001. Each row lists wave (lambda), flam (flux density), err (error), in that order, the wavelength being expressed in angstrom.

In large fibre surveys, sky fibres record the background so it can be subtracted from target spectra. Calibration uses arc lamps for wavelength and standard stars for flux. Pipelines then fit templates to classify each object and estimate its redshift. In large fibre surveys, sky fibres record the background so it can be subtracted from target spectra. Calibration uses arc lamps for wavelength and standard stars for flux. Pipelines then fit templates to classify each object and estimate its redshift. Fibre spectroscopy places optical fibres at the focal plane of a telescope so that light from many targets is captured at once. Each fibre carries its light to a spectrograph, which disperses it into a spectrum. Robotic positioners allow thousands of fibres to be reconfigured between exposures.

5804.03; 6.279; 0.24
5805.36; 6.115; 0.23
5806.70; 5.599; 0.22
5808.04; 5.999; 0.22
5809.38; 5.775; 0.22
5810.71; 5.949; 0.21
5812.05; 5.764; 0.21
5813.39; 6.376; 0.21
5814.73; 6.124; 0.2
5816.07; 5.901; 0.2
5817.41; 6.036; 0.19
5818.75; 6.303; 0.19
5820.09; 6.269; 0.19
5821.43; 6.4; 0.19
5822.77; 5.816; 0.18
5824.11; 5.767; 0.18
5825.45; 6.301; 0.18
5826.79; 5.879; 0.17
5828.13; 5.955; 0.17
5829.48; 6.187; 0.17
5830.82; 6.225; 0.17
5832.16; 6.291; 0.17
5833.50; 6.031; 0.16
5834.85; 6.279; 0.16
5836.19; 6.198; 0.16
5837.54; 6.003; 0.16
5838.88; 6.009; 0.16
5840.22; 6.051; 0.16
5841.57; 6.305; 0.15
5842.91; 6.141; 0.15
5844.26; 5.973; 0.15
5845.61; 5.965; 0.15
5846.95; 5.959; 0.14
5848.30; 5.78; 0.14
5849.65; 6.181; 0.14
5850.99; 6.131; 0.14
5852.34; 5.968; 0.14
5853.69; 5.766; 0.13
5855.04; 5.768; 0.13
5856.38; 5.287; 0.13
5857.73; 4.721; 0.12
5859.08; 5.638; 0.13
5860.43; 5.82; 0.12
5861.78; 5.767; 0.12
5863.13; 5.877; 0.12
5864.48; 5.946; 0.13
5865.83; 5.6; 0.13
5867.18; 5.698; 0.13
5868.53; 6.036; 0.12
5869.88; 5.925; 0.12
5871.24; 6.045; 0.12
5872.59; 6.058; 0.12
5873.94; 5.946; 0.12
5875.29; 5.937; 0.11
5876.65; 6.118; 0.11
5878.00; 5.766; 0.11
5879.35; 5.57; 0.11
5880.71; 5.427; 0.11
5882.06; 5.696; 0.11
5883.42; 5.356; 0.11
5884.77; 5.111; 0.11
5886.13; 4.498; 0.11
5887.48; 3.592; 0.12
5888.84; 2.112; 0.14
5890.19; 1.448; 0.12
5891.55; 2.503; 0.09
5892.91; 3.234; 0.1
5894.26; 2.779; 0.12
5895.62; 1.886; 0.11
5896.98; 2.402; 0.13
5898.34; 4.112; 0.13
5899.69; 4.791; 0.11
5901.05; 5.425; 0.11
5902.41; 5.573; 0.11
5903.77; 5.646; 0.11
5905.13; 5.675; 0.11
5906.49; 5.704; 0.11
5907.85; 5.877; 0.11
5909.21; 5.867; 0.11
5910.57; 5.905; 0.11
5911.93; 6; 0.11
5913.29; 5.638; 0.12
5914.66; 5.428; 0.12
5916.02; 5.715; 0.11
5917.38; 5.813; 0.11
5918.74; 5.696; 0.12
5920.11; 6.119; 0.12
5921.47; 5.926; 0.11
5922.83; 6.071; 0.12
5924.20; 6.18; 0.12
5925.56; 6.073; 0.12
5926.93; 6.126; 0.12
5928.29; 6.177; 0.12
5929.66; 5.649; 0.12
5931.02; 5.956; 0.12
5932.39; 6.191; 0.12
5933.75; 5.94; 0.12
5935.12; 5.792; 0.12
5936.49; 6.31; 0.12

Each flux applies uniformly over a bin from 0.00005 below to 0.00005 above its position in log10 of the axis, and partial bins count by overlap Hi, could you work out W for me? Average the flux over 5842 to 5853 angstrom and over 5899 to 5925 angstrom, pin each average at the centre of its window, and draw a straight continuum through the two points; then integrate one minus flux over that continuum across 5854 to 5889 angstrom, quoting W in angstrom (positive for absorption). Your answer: 2.55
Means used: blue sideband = 6.02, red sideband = 5.74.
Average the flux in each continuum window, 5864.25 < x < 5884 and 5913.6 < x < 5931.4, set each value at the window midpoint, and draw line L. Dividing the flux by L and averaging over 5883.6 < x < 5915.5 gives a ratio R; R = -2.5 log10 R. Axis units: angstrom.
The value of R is 0.306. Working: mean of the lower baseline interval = 5.81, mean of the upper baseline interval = 5.91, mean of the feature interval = 4.42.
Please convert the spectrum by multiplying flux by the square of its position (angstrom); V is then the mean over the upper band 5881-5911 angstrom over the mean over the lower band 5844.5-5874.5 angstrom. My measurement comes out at 0.8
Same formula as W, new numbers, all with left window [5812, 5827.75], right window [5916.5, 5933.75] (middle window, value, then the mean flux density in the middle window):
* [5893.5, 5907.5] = 3.7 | 4.43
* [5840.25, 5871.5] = 1.1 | 5.84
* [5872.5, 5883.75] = 0.5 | 5.76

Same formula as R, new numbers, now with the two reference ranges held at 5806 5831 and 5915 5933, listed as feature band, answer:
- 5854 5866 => 0.07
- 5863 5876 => 0.02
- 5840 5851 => -0.01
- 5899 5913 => 0.06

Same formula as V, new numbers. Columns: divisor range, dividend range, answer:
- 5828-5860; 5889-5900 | 0.48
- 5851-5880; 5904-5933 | 1.04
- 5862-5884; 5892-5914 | 0.83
